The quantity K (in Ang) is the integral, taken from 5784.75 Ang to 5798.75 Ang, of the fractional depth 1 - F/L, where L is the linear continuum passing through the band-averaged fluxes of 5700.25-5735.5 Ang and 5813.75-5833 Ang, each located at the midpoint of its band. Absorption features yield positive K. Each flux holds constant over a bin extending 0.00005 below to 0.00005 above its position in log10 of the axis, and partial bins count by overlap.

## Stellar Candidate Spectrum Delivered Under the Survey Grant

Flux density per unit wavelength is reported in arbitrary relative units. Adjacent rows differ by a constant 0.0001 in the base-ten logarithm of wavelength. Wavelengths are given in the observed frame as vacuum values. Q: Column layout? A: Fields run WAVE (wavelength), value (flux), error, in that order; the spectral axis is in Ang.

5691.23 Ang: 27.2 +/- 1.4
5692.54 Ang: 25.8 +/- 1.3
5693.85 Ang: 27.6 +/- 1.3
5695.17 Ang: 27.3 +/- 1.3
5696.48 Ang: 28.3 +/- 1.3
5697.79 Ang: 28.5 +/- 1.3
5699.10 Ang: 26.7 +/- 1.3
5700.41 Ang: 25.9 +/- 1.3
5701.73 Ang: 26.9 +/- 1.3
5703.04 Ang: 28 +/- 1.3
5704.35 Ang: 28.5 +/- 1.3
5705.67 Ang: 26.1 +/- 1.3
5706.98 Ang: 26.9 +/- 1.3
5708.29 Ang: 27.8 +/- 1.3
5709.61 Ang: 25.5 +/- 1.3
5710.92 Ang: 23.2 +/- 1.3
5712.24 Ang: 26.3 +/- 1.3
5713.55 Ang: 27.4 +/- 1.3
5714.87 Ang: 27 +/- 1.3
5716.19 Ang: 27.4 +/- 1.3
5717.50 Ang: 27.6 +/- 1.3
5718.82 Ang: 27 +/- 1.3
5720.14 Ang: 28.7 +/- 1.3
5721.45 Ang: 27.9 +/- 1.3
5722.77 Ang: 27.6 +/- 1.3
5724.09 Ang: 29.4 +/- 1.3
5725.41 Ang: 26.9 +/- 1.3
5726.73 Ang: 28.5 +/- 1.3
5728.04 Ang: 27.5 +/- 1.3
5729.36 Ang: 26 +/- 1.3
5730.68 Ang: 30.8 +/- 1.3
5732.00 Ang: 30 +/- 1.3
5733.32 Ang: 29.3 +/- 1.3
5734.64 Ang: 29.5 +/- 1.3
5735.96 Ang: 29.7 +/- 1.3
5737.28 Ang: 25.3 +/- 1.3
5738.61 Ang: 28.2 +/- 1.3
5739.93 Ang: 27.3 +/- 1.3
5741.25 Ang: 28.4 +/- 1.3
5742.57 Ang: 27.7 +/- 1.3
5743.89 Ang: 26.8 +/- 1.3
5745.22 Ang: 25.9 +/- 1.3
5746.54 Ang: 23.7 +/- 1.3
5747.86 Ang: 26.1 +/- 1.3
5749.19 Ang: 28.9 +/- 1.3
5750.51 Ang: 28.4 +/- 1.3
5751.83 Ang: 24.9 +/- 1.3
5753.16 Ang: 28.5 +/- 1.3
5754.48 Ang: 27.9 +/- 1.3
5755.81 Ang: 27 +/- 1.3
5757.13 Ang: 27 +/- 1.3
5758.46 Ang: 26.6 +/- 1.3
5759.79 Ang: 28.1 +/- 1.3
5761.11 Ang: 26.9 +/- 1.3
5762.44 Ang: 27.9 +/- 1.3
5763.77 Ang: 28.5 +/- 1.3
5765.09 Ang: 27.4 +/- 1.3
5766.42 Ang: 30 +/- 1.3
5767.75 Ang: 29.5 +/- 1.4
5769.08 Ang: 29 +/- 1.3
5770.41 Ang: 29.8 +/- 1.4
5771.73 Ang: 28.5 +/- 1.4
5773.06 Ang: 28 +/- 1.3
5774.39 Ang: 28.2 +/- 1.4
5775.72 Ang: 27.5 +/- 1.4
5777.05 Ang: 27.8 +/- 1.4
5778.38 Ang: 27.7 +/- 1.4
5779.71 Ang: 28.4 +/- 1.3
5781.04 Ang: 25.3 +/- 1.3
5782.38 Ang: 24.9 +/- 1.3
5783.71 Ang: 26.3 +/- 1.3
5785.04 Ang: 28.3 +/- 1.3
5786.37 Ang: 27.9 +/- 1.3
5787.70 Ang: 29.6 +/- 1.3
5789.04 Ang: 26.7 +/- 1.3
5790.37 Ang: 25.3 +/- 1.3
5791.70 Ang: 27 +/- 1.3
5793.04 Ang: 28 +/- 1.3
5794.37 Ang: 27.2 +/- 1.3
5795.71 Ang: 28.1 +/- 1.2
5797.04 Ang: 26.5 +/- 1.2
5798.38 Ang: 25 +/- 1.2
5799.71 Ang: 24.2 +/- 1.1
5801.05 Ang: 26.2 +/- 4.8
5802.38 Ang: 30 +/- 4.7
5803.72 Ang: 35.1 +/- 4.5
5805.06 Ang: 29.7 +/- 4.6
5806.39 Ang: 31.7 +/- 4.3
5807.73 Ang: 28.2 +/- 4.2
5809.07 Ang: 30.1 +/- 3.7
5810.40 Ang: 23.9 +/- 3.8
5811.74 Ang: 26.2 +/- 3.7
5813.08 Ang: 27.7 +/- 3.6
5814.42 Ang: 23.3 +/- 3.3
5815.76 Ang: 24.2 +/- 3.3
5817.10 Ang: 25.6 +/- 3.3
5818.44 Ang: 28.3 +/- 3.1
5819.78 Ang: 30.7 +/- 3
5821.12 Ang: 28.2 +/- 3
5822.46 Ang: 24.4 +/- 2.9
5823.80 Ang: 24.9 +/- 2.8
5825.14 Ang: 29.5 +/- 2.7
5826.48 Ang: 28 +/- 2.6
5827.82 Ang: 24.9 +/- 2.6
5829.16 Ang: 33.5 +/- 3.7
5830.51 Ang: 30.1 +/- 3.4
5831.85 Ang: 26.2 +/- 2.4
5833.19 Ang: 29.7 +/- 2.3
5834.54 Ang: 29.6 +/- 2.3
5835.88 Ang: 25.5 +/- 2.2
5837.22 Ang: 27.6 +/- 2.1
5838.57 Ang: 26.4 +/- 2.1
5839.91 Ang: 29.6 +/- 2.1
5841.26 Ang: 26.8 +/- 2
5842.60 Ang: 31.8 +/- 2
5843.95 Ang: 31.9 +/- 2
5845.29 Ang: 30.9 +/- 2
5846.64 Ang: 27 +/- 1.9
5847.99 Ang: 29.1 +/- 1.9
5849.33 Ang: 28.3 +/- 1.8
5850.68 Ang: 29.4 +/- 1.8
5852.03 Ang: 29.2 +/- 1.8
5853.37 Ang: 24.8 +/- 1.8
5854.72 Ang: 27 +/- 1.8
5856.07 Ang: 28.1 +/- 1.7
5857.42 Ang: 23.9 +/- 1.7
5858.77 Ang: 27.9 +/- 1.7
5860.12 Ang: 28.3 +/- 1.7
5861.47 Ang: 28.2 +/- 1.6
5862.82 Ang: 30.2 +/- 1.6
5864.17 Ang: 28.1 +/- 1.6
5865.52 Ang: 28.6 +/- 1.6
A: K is 0.1 Ang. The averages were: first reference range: 27.6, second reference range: 27.3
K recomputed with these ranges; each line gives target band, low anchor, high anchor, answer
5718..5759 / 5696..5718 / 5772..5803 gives -0.98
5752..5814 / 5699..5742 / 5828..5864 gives 0.51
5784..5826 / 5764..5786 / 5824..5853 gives 1.23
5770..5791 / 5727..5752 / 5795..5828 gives 0.03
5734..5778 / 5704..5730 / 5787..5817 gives -0.74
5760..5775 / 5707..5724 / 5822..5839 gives -0.63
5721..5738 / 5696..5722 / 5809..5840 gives -0.77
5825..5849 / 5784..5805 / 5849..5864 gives -0.89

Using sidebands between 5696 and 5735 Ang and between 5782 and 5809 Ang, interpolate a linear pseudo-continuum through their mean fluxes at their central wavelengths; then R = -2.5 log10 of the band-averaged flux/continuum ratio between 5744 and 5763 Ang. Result 0.029 mag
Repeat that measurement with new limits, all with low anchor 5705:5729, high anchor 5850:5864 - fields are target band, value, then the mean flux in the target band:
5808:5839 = 0.01 mag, 27.3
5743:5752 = 0.03 mag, 26.5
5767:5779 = -0.04 mag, 28.5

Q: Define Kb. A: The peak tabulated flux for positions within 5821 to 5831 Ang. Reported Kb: 33.5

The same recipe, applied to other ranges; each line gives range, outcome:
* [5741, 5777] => 30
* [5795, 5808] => 35.1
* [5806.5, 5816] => 30.1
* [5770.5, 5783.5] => 28.5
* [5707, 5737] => 30.8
